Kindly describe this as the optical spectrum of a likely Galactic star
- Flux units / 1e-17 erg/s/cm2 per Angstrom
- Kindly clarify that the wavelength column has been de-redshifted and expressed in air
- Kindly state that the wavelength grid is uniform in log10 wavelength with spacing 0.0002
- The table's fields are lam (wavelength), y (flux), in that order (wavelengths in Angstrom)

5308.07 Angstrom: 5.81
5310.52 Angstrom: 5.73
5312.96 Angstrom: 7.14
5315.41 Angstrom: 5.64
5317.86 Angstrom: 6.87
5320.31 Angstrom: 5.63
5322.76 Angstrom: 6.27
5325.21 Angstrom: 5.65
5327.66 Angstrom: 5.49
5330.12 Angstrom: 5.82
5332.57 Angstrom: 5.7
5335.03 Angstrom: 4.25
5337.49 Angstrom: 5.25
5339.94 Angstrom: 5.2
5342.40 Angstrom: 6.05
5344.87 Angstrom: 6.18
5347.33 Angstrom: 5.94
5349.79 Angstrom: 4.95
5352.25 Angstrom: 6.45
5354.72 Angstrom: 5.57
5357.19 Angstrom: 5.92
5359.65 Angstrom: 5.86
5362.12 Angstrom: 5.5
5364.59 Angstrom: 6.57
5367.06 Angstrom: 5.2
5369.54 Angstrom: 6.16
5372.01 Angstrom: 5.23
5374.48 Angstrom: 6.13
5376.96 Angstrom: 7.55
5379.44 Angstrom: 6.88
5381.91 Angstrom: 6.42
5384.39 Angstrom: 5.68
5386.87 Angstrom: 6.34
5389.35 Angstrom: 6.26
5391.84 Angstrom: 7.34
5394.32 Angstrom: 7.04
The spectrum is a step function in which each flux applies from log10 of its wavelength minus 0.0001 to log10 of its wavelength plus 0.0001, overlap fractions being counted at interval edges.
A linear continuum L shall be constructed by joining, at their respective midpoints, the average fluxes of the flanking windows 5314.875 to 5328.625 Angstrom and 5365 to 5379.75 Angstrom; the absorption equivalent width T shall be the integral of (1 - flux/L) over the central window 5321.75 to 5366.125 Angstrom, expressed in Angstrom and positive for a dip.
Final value 2.6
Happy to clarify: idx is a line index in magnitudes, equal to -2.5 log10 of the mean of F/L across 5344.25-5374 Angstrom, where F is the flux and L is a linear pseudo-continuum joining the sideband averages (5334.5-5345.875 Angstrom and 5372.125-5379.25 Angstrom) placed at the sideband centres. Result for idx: 0.04 mag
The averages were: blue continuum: 5.44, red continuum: 6.59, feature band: 5.8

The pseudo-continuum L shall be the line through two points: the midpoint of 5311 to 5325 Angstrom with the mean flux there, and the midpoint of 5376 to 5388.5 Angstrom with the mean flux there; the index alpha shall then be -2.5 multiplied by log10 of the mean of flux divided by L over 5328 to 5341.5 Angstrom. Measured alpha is 0.19 mag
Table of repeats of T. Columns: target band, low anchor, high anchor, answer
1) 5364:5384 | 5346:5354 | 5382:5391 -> -0.6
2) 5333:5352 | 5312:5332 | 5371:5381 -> 2.3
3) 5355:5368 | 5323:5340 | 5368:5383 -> 0.5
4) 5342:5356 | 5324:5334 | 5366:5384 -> 0.1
